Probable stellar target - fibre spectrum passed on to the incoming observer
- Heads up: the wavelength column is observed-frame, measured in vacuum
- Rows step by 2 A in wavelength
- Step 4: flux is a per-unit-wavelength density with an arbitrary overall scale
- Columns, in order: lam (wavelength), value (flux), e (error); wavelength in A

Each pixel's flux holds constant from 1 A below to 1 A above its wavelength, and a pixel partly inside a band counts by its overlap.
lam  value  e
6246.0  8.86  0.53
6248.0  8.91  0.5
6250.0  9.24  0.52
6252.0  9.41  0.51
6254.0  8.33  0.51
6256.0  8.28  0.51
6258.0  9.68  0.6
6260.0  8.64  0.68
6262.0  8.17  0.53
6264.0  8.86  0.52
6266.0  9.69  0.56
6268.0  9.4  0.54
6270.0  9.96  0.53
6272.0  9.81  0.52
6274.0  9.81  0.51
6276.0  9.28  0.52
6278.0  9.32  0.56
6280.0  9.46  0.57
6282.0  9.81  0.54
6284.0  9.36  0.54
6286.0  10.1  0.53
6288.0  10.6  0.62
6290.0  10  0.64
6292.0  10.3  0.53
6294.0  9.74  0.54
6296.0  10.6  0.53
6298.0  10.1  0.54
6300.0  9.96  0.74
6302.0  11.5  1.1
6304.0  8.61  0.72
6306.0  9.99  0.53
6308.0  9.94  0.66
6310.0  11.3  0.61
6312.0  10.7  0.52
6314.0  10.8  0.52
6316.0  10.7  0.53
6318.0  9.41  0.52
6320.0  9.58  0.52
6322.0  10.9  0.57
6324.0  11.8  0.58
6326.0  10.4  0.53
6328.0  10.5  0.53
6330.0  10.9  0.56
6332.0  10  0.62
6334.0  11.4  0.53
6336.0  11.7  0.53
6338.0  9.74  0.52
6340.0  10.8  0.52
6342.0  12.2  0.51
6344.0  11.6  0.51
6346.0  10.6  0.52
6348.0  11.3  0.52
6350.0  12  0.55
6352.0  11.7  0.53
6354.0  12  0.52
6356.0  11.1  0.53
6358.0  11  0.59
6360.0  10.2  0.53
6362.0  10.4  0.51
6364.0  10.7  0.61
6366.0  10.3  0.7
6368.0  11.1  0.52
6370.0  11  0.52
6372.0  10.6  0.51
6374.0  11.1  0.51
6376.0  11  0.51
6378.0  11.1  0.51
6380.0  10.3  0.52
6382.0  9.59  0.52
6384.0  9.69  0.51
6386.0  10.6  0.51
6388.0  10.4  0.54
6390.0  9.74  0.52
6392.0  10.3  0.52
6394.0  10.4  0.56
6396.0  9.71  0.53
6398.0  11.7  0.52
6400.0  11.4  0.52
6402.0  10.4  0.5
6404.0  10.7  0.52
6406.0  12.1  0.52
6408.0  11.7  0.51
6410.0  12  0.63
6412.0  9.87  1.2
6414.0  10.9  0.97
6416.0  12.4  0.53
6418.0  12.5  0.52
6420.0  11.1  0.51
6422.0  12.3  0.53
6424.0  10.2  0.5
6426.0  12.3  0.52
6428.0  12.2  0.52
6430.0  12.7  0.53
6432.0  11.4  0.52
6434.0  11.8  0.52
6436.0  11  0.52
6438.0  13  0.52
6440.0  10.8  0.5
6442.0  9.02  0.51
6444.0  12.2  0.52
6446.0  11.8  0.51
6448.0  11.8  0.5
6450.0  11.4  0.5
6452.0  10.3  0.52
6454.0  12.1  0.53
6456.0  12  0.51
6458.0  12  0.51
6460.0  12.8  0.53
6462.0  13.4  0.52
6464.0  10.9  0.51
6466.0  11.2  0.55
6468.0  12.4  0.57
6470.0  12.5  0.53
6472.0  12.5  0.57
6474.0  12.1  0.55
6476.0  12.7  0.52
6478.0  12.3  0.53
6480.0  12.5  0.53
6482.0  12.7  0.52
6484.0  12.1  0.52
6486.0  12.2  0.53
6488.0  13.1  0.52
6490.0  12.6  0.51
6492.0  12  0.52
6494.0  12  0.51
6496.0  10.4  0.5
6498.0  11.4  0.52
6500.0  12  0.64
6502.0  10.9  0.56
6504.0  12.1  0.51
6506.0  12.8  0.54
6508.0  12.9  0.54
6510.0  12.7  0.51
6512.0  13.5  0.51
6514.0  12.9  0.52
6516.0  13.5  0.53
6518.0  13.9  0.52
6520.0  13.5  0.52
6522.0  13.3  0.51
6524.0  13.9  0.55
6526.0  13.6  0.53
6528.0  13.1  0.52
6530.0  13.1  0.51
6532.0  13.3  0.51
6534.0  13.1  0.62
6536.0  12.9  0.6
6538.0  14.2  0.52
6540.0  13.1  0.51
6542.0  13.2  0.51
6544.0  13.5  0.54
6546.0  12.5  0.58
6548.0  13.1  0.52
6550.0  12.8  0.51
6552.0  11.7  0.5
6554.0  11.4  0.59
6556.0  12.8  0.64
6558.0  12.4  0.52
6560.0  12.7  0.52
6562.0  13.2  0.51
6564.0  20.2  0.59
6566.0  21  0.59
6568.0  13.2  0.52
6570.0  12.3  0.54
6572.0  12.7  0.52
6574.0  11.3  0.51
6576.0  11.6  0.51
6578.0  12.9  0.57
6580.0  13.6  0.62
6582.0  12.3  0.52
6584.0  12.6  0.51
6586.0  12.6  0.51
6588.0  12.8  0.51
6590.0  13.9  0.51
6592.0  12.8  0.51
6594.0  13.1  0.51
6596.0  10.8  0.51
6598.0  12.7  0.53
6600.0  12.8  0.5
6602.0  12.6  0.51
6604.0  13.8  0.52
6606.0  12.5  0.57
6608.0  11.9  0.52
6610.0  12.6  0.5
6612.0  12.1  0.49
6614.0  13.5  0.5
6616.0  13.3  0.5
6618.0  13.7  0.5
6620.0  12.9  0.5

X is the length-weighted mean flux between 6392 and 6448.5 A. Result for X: 11.4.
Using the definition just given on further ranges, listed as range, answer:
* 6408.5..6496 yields 11.9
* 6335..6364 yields 11.2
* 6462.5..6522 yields 12.4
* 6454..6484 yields 12.3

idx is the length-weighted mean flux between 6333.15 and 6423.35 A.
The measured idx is 11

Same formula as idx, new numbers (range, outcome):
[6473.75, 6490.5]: 12.5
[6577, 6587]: 12.8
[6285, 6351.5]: 10.6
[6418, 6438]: 11.8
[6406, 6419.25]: 11.6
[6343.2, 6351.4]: 11.4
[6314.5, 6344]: 10.7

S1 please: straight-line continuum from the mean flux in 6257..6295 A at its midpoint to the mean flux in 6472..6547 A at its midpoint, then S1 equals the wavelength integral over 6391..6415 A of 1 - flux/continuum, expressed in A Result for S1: 0.8 A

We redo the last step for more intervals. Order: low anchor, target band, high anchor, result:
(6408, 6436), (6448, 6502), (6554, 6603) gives 0.7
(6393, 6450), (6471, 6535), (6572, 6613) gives -3.7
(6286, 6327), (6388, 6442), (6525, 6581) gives 1.9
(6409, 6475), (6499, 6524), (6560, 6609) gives -0.8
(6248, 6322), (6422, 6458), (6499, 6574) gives 1.1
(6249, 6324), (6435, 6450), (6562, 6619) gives 0.3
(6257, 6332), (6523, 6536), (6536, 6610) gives -0.7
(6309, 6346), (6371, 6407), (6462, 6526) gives 2.6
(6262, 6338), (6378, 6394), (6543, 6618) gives 1.3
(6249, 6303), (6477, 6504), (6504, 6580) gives 1.3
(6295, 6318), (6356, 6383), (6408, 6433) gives 1.0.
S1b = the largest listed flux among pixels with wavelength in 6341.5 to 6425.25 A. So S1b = 12.5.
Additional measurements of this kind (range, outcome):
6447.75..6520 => 13.9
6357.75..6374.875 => 11.1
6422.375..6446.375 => 13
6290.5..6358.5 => 12.2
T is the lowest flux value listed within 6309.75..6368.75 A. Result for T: 9.41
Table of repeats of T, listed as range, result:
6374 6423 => 9.59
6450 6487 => 10.3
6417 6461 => 9.02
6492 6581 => 10.4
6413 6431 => 10.2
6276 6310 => 8.61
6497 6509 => 10.9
